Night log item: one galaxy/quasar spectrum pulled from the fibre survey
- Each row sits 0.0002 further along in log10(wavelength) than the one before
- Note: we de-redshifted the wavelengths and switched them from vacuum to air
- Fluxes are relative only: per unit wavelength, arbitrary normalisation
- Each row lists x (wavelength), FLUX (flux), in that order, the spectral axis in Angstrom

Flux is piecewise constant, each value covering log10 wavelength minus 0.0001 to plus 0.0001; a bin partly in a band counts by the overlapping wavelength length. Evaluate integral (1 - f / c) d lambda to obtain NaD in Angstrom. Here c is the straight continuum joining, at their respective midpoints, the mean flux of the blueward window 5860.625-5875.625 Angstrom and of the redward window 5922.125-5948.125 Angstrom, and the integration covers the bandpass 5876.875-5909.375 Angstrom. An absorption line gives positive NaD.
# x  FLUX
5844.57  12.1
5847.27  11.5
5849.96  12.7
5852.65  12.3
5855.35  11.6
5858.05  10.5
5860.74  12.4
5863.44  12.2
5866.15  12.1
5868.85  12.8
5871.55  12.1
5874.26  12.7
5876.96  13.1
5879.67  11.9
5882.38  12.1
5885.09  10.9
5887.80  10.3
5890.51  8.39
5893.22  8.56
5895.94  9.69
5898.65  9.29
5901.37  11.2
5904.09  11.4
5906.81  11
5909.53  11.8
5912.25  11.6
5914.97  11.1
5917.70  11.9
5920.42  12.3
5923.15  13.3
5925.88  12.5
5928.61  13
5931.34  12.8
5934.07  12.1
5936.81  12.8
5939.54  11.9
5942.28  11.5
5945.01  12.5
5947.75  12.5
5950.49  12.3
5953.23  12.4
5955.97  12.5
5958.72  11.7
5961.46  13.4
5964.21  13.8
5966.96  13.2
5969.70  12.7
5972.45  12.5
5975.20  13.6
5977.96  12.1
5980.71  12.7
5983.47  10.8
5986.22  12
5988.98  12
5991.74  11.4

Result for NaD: 4.8 Angstrom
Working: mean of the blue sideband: 12.4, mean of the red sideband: 12.5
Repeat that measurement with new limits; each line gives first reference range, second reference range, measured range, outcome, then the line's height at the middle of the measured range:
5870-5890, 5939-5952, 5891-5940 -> 1.9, 12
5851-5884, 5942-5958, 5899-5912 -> 1.1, 12.2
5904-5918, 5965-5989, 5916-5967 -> -2.6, 11.9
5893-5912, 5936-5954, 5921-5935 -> -1.4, 11.6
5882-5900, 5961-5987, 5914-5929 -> -2.1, 10.8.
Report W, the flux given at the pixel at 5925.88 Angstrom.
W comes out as 12.5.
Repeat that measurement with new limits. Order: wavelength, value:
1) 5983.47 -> 10.8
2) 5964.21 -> 13.8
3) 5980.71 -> 12.7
